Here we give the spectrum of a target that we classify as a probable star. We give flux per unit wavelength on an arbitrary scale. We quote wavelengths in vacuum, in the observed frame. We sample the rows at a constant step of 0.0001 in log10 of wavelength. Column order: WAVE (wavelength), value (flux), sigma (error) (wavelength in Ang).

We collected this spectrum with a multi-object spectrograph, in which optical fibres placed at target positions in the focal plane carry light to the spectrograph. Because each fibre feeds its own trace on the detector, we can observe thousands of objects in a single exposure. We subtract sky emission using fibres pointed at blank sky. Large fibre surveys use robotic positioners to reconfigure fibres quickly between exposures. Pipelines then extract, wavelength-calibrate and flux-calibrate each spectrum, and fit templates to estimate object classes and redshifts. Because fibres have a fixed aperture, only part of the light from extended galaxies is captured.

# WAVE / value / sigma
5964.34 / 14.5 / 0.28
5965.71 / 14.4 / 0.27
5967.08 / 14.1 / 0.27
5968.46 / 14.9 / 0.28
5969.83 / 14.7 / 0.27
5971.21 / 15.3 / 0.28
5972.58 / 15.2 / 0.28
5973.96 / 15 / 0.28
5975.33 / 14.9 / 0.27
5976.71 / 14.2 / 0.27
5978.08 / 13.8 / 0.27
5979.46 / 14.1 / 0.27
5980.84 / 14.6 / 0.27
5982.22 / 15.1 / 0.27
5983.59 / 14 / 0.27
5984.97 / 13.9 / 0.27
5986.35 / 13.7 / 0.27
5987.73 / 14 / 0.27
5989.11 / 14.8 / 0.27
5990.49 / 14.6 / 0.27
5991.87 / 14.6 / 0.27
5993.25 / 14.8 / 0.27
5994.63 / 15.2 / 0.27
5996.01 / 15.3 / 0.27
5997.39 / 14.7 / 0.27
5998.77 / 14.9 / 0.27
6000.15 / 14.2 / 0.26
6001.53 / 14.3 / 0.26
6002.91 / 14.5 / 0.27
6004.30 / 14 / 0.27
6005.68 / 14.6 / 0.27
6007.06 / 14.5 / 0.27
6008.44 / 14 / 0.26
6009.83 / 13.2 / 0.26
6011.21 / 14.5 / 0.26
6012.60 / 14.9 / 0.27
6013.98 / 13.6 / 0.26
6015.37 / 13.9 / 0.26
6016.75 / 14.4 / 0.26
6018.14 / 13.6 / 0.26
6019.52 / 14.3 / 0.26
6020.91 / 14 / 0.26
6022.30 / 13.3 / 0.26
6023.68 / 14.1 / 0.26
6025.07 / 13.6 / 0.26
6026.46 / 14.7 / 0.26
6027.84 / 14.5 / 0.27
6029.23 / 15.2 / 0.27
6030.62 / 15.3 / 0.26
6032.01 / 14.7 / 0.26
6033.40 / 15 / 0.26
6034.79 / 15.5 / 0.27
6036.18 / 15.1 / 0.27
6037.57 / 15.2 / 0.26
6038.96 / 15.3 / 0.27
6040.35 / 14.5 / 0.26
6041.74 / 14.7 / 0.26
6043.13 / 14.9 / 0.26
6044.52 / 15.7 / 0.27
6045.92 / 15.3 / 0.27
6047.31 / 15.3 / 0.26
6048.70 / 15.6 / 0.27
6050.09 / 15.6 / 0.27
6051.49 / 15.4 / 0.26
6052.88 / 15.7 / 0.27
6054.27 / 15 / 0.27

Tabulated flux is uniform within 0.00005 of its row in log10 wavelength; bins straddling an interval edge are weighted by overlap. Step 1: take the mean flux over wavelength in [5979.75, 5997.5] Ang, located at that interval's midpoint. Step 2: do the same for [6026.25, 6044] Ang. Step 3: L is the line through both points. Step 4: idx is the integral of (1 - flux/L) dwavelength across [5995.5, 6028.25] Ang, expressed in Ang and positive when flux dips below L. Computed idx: 1.2 Ang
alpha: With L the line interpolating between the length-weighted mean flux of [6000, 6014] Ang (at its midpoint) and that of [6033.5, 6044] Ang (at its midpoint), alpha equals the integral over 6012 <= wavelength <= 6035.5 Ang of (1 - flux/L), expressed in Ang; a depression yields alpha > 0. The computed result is 0.4 Ang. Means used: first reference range 14.2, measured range 14.4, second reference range 15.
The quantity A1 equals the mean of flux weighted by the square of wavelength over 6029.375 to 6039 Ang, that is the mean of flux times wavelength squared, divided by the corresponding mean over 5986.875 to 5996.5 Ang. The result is 1.0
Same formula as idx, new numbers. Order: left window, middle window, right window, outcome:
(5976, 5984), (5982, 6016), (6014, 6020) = -0.6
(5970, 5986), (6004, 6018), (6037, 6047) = 0.6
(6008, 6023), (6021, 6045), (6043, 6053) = 0.0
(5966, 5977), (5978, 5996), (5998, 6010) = 0.1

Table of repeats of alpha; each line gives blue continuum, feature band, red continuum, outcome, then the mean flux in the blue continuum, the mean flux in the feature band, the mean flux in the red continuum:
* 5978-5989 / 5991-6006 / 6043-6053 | -0.17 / 14.2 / 14.6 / 15.5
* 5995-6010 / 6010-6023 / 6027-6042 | 0.59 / 14.4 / 14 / 15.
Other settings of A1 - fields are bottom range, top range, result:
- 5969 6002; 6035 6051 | 1.06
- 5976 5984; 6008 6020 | 0.99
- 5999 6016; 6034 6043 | 1.07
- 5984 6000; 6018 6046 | 1.02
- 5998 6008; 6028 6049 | 1.06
